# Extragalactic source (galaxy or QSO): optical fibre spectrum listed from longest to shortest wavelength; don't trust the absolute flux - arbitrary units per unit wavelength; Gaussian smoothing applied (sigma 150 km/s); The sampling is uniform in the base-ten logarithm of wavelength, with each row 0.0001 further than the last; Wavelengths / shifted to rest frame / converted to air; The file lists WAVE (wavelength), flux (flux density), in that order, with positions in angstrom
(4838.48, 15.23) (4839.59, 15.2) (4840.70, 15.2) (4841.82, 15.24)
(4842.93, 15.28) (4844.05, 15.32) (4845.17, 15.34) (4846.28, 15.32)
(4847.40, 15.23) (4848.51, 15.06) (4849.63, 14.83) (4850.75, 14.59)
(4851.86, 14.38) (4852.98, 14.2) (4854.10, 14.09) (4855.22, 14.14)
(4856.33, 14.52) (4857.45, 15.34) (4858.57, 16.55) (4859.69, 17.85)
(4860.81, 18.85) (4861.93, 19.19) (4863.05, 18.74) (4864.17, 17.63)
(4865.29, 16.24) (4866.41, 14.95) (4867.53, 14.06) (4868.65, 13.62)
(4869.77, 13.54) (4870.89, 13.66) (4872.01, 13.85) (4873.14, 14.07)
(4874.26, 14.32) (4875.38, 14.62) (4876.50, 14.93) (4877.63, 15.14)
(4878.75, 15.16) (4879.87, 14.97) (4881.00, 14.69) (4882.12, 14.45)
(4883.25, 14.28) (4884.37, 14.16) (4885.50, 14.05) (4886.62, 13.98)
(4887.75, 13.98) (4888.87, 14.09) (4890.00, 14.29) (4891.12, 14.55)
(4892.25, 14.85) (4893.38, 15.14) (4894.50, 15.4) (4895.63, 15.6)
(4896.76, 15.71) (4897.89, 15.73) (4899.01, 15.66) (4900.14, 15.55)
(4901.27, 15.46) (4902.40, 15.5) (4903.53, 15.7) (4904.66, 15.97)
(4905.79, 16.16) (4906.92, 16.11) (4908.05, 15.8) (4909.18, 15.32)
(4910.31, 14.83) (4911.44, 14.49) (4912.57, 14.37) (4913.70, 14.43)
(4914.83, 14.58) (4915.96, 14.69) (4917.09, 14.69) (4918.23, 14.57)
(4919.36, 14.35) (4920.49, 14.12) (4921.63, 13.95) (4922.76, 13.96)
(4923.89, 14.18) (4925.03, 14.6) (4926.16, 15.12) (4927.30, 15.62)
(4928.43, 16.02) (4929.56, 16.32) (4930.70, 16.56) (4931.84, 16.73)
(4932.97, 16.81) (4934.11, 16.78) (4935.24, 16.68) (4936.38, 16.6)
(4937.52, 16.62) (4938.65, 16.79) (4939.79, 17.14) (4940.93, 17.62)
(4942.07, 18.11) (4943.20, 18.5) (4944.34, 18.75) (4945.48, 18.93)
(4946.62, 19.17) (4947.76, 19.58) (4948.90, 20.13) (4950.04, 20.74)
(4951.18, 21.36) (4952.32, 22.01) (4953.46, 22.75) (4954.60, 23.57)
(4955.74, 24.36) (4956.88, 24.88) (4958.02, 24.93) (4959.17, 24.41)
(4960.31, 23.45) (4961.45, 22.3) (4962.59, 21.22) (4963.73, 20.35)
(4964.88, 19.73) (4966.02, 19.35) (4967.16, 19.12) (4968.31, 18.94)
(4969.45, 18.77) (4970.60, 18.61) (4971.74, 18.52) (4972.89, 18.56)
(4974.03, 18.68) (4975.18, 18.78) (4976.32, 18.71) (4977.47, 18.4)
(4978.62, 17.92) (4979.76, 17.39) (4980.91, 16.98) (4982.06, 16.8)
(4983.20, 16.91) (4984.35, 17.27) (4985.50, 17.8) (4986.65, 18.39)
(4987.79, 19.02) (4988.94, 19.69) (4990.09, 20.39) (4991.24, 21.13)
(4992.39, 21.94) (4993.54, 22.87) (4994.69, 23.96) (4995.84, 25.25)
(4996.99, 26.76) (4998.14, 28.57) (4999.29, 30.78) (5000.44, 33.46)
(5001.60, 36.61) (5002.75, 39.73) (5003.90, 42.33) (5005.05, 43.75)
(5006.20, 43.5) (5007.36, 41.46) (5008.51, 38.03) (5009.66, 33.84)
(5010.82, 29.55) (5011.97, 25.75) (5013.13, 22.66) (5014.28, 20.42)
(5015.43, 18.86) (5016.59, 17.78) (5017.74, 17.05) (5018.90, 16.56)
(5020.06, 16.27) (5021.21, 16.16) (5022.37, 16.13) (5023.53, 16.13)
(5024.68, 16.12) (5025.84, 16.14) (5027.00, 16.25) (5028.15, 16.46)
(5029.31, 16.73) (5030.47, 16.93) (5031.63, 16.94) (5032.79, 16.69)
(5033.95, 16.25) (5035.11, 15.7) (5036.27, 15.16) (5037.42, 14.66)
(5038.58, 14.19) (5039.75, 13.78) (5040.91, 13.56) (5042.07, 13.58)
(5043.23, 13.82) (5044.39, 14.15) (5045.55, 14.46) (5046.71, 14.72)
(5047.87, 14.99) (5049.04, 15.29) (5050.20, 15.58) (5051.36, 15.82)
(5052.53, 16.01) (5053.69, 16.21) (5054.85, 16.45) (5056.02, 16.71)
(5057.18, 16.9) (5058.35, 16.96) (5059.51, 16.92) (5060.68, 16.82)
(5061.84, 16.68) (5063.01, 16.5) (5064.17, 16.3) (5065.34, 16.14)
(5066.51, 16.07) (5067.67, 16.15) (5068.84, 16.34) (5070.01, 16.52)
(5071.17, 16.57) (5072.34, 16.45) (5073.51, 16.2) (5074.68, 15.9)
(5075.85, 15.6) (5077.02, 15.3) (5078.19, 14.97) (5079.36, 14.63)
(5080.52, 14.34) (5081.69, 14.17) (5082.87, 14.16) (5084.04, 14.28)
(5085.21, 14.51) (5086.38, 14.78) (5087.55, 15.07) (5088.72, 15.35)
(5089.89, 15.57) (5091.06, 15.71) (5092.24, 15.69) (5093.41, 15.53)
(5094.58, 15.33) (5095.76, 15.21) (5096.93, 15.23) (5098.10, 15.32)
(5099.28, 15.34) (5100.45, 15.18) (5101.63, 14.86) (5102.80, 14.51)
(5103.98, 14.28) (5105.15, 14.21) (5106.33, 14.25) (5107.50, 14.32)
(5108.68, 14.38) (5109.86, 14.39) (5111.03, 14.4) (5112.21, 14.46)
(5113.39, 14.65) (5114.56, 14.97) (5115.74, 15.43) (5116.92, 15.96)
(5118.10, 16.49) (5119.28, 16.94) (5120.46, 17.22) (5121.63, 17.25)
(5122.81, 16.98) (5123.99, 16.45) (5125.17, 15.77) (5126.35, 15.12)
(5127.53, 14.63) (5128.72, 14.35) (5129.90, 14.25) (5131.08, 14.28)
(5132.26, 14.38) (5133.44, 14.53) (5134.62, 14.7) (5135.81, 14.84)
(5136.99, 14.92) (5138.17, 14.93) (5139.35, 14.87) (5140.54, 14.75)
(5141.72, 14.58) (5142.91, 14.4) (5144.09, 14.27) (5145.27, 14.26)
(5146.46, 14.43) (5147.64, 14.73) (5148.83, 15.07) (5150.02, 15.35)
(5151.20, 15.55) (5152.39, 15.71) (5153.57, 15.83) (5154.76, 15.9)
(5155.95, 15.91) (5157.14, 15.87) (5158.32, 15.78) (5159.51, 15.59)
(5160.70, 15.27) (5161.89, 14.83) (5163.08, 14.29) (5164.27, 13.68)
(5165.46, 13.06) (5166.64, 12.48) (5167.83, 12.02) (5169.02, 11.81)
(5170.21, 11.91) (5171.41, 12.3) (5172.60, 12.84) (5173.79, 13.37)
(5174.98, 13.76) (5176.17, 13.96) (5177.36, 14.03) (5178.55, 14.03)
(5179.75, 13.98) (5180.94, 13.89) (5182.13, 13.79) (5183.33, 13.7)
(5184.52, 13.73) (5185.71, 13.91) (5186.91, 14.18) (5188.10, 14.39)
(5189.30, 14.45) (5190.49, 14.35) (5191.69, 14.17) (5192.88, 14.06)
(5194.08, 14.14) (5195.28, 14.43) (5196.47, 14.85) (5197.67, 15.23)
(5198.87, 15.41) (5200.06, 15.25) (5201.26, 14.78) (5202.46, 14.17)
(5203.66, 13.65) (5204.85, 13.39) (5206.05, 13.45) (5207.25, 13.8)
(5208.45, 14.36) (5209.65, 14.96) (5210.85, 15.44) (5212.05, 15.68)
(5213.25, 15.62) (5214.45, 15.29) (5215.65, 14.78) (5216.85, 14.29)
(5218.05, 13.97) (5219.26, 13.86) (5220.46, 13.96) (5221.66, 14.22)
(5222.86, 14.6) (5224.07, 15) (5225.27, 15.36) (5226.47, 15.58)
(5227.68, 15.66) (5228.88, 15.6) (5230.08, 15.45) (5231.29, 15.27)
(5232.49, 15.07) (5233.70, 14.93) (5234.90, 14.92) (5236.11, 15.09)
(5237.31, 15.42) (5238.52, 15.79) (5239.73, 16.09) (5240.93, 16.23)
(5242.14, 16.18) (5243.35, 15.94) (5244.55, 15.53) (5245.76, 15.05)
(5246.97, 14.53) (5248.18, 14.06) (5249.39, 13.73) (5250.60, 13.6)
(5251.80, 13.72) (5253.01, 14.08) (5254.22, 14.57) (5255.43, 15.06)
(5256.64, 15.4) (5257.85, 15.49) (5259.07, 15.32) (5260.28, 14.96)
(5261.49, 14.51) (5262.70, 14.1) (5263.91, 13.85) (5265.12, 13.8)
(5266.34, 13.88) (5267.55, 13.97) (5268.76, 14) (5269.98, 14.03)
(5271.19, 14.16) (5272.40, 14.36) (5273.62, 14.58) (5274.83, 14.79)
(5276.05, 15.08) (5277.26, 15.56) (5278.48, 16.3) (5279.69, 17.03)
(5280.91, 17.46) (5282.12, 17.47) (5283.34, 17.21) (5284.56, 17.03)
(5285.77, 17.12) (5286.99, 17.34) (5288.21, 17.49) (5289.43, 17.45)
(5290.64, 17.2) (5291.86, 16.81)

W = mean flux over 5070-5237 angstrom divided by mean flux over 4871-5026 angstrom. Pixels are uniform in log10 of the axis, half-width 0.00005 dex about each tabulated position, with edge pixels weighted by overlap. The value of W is 0.77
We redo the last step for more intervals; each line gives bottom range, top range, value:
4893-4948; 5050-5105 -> 0.98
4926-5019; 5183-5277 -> 0.66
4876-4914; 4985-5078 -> 1.34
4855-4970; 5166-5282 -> 0.87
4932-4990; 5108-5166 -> 0.78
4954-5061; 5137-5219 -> 0.70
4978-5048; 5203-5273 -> 0.69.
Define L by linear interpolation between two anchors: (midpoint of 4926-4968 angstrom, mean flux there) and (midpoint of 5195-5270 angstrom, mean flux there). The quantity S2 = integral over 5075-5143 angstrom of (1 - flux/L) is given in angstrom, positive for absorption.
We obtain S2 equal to 7.1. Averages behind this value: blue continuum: 19.5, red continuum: 14.8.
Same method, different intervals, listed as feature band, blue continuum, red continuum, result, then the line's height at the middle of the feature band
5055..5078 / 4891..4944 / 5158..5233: -2.2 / 14.9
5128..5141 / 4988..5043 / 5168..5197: 1.4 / 16.3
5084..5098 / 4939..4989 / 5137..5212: 1.1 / 16.5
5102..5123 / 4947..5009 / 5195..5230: 3.7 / 18.6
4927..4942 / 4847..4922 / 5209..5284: -1.6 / 15.1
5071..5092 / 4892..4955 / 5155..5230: 0.1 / 15.2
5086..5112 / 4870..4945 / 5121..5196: -0.5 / 14.7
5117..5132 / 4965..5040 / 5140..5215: 0.7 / 16.6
